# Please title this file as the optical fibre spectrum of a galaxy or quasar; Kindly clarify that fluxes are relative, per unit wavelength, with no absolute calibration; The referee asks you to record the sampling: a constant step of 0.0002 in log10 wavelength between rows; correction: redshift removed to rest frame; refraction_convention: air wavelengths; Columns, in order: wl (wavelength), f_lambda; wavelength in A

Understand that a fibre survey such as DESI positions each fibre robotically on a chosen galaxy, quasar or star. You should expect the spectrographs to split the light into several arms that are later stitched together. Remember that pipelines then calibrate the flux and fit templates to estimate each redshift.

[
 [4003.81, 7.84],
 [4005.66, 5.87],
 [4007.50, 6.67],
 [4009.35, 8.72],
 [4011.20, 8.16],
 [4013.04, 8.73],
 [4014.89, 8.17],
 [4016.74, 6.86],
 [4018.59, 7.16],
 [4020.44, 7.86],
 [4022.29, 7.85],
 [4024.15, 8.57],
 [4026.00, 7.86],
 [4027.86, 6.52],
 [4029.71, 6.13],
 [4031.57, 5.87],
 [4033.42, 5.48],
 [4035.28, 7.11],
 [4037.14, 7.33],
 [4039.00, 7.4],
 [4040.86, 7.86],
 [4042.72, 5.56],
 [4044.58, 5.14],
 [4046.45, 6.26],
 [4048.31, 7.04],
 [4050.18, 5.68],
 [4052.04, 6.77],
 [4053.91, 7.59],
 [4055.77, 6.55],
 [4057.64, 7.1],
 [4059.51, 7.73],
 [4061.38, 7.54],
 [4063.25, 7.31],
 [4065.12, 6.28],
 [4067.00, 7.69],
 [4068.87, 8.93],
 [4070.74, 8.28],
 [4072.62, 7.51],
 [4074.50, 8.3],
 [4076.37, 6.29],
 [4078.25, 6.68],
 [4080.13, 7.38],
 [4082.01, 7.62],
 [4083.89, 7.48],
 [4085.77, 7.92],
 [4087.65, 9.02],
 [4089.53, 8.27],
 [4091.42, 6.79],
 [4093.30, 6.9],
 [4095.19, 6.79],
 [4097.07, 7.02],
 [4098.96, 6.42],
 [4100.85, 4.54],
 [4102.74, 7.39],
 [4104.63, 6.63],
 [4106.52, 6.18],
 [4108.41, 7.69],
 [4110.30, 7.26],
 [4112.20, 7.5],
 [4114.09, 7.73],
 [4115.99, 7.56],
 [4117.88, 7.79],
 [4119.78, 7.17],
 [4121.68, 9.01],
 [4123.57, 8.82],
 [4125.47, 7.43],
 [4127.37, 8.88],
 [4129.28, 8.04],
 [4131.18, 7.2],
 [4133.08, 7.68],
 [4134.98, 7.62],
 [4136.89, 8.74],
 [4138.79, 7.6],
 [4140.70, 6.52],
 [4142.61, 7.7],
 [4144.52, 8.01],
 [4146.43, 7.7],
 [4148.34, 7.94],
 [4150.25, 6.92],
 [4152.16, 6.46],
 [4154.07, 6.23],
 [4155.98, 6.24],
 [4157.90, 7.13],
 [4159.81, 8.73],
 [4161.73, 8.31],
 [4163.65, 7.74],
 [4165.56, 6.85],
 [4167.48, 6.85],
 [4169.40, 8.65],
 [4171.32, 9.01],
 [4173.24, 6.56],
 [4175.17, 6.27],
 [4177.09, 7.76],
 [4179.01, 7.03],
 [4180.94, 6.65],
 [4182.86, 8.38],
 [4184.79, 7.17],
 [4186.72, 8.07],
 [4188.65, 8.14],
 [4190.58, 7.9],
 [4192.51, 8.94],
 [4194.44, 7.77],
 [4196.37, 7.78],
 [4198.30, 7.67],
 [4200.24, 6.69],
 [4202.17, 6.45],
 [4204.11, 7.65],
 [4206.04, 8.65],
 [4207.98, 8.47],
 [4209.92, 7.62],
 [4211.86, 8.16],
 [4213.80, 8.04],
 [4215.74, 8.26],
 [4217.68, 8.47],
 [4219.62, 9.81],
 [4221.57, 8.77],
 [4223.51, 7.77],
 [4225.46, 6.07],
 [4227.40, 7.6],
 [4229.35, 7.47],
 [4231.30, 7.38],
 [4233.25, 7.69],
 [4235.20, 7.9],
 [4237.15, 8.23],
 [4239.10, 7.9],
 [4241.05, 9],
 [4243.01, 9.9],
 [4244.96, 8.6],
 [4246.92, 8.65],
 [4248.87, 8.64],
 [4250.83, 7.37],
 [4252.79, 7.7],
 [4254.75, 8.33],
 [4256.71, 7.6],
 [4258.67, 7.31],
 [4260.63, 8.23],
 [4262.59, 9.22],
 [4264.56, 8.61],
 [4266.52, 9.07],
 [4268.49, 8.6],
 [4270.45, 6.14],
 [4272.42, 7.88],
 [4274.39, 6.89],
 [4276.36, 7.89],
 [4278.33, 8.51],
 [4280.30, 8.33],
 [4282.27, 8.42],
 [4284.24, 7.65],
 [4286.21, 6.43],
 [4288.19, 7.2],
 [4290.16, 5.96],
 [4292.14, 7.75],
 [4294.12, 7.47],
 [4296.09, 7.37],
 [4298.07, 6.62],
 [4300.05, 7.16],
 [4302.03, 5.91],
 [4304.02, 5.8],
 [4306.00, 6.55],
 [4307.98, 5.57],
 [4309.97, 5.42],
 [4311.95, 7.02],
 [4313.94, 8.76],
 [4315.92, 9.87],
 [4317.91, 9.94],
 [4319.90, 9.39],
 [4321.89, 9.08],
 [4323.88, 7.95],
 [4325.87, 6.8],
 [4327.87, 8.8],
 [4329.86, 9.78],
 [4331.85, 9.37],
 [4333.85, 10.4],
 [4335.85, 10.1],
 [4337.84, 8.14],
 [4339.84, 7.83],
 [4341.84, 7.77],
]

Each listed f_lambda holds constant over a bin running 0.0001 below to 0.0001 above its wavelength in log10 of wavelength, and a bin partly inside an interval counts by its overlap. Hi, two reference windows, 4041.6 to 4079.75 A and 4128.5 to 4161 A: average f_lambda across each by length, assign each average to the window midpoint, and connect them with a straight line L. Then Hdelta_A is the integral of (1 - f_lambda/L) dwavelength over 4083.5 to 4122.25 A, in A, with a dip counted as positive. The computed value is -0.19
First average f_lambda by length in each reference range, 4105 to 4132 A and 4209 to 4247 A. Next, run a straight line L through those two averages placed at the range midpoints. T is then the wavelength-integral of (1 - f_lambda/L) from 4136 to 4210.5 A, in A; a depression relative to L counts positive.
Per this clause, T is 3.5 A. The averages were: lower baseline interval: 7.71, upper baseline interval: 8.15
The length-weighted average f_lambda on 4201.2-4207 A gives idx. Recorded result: 7.59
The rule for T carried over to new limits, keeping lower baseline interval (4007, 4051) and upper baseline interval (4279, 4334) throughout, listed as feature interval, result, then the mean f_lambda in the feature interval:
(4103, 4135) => -1.60 A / 7.66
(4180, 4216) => -1.64 A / 7.81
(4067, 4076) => -1.12 A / 8.08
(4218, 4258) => -2.98 A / 8.12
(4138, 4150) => -0.32 A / 7.53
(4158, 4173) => -1.03 A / 7.9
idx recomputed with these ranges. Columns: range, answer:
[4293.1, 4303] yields 6.91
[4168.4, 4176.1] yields 7.62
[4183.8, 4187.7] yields 7.61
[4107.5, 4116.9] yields 7.54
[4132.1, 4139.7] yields 7.92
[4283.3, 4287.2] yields 7.03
